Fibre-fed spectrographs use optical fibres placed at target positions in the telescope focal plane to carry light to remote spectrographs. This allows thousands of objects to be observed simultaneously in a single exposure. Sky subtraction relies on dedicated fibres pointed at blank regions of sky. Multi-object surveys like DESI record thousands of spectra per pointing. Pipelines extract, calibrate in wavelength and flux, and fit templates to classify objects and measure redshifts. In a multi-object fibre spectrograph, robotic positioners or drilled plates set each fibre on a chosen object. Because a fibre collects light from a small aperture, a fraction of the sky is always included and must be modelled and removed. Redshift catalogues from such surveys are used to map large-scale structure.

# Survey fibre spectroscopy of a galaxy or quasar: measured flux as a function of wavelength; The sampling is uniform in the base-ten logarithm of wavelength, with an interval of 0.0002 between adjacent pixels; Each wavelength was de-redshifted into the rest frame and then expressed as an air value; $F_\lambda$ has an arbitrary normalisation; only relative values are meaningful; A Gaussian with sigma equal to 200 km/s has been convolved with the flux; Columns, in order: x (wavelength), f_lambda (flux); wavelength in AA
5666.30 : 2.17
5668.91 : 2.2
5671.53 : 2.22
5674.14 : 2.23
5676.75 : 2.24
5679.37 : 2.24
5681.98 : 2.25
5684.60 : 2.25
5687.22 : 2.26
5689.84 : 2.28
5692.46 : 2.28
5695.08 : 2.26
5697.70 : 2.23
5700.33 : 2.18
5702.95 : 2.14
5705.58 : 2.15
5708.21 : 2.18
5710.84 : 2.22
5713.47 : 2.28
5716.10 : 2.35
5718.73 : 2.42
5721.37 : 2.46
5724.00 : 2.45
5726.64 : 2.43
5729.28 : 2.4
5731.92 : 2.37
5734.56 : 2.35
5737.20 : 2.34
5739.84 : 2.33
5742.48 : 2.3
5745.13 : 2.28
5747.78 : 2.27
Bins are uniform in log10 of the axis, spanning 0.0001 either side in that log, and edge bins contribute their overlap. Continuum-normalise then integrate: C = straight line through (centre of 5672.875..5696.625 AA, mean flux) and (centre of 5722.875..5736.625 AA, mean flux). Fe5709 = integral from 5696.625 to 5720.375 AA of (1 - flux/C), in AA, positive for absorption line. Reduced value 0.9 AA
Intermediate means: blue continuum 2.25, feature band 2.24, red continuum 2.4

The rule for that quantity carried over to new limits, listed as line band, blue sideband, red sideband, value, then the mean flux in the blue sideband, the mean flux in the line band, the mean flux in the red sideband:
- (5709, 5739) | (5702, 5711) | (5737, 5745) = -1.7 AA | 2.17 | 2.37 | 2.32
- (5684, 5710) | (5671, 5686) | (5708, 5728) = 0.8 AA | 2.24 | 2.22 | 2.36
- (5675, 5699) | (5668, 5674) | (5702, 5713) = -0.6 AA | 2.21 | 2.25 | 2.18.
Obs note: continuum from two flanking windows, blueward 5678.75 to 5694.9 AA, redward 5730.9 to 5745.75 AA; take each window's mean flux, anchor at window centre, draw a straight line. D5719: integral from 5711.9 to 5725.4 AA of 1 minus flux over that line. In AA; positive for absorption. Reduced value -0.5 AA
